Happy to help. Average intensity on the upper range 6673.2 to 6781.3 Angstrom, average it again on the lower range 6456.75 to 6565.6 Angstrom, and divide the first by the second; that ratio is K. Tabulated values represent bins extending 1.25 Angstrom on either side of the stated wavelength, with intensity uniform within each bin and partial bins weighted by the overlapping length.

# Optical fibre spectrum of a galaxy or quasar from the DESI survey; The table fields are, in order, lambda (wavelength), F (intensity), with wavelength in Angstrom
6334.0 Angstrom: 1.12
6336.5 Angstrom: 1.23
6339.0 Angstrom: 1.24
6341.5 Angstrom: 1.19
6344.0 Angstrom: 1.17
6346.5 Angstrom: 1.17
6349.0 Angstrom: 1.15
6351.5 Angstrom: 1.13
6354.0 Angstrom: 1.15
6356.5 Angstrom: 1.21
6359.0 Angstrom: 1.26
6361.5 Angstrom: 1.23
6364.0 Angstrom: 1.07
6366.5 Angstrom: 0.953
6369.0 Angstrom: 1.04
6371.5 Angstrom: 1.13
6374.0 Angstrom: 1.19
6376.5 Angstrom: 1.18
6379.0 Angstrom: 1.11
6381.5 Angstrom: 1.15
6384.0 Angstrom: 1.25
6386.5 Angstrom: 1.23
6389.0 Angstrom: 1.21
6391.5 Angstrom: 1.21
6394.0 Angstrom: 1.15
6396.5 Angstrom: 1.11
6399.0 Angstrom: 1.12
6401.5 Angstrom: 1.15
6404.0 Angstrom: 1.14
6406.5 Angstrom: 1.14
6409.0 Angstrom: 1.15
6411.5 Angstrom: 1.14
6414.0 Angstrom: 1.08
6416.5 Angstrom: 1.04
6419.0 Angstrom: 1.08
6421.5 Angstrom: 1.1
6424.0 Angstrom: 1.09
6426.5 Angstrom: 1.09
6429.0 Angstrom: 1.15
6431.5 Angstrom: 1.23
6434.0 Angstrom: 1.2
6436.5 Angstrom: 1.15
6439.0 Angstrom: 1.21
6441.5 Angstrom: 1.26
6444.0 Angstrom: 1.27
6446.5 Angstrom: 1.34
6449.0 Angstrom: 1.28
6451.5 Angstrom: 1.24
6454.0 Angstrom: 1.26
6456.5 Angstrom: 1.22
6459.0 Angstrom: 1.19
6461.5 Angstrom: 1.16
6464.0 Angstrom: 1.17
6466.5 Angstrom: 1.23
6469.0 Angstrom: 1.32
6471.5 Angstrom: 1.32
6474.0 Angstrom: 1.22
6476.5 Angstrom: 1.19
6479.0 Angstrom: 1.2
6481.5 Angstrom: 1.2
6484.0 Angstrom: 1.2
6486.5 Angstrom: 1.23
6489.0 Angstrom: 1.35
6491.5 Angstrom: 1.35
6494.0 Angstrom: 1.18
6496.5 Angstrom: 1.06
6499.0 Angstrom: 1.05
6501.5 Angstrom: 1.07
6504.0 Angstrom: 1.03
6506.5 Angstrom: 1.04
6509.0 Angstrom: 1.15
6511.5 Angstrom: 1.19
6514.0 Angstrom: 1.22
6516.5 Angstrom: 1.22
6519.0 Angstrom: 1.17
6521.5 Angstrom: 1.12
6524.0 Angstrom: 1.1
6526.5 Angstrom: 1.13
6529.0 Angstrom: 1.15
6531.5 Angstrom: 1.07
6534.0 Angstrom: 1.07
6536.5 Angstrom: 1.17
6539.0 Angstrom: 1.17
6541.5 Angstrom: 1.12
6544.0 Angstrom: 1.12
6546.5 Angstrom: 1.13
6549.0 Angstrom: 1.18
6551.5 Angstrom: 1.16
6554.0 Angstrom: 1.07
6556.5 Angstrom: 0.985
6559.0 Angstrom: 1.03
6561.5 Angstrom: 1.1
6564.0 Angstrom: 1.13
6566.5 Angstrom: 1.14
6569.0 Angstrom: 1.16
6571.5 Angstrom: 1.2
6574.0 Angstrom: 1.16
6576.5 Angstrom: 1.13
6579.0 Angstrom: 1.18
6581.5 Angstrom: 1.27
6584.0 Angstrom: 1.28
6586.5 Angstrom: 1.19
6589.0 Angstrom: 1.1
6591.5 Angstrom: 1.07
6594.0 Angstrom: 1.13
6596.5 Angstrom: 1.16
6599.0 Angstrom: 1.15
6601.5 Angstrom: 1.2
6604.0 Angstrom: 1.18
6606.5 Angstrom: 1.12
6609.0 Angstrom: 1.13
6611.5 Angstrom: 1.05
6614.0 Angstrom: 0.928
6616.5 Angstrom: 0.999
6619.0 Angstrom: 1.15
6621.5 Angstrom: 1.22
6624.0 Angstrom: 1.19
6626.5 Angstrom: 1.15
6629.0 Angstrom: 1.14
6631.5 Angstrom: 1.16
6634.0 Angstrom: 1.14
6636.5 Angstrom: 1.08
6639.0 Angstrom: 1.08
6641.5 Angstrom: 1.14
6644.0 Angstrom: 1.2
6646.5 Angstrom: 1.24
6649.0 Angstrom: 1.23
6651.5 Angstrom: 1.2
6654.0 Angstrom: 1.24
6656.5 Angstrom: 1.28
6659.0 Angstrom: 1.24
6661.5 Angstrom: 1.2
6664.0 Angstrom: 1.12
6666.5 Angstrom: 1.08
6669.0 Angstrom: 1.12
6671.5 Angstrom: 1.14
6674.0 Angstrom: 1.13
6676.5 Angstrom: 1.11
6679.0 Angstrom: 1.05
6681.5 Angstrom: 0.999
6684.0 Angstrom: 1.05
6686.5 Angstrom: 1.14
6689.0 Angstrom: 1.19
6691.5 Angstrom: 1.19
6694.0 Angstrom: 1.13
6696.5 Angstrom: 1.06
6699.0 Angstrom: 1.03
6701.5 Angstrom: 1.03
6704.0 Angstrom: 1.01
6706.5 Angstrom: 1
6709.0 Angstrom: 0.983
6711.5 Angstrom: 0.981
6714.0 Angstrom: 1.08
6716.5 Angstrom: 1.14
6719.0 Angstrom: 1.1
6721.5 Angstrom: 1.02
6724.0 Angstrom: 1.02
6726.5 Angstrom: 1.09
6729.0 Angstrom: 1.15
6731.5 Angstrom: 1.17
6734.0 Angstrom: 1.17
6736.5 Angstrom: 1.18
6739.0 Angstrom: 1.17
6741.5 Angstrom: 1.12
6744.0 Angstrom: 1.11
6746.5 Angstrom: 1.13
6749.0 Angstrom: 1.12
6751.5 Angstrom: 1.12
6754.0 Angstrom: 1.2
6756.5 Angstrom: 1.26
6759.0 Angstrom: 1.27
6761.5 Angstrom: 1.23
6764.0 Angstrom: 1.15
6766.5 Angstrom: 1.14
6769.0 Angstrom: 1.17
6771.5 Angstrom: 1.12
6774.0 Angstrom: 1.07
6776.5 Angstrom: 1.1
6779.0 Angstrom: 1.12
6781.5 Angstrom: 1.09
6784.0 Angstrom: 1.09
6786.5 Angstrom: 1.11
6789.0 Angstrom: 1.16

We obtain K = 0.96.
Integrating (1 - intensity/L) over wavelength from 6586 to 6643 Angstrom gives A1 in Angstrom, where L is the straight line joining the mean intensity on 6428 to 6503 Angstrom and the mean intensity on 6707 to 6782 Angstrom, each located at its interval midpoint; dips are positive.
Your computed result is 2.1 Angstrom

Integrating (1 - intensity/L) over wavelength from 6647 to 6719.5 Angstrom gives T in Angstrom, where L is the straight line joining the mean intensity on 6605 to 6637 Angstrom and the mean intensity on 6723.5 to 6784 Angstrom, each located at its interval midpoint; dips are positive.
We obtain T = 0.9 Angstrom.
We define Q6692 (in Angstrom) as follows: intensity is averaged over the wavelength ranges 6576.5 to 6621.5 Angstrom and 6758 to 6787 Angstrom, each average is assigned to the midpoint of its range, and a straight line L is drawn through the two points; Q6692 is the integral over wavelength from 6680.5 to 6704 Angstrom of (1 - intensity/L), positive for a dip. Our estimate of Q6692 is 1.0 Angstrom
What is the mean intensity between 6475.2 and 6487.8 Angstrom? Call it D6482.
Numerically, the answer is 1.2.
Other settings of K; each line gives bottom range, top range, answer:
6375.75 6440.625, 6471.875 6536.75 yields 1.01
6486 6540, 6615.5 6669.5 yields 1.01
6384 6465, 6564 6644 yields 0.97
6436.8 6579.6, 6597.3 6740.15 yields 0.96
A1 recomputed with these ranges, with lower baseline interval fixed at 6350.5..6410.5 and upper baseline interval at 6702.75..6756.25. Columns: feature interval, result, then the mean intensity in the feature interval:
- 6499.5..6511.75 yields 0.5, 1.09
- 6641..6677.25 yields -2.2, 1.18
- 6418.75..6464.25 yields -2.1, 1.2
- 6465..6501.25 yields -2.5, 1.22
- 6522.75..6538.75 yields 0.2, 1.12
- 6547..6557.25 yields 0.2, 1.11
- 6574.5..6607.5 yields -1.3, 1.17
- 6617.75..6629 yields -0.6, 1.17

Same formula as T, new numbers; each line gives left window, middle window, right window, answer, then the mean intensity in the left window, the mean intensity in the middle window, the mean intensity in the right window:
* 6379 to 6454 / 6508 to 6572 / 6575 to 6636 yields 1.11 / 1.17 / 1.13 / 1.14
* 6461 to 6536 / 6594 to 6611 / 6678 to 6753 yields -0.25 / 1.17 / 1.15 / 1.09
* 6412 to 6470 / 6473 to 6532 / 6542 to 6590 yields 0.15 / 1.19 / 1.16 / 1.14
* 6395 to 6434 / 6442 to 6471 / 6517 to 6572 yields -3.18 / 1.12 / 1.25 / 1.12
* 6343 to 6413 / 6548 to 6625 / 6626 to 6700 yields 0.80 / 1.15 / 1.13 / 1.14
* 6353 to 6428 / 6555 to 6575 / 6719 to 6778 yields 0.49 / 1.14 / 1.11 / 1.14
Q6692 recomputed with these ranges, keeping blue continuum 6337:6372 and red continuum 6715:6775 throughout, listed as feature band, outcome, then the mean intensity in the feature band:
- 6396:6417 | 0.5 Angstrom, 1.12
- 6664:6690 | 1.0 Angstrom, 1.1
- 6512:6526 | -0.2 Angstrom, 1.17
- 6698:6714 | 1.9 Angstrom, 1.01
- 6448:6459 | -0.9 Angstrom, 1.24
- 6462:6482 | -1.4 Angstrom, 1.23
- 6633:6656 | -0.6 Angstrom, 1.18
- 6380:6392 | -0.6 Angstrom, 1.21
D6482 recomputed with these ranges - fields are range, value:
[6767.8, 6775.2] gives 1.12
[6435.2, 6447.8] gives 1.25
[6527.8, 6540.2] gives 1.13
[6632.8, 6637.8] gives 1.11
